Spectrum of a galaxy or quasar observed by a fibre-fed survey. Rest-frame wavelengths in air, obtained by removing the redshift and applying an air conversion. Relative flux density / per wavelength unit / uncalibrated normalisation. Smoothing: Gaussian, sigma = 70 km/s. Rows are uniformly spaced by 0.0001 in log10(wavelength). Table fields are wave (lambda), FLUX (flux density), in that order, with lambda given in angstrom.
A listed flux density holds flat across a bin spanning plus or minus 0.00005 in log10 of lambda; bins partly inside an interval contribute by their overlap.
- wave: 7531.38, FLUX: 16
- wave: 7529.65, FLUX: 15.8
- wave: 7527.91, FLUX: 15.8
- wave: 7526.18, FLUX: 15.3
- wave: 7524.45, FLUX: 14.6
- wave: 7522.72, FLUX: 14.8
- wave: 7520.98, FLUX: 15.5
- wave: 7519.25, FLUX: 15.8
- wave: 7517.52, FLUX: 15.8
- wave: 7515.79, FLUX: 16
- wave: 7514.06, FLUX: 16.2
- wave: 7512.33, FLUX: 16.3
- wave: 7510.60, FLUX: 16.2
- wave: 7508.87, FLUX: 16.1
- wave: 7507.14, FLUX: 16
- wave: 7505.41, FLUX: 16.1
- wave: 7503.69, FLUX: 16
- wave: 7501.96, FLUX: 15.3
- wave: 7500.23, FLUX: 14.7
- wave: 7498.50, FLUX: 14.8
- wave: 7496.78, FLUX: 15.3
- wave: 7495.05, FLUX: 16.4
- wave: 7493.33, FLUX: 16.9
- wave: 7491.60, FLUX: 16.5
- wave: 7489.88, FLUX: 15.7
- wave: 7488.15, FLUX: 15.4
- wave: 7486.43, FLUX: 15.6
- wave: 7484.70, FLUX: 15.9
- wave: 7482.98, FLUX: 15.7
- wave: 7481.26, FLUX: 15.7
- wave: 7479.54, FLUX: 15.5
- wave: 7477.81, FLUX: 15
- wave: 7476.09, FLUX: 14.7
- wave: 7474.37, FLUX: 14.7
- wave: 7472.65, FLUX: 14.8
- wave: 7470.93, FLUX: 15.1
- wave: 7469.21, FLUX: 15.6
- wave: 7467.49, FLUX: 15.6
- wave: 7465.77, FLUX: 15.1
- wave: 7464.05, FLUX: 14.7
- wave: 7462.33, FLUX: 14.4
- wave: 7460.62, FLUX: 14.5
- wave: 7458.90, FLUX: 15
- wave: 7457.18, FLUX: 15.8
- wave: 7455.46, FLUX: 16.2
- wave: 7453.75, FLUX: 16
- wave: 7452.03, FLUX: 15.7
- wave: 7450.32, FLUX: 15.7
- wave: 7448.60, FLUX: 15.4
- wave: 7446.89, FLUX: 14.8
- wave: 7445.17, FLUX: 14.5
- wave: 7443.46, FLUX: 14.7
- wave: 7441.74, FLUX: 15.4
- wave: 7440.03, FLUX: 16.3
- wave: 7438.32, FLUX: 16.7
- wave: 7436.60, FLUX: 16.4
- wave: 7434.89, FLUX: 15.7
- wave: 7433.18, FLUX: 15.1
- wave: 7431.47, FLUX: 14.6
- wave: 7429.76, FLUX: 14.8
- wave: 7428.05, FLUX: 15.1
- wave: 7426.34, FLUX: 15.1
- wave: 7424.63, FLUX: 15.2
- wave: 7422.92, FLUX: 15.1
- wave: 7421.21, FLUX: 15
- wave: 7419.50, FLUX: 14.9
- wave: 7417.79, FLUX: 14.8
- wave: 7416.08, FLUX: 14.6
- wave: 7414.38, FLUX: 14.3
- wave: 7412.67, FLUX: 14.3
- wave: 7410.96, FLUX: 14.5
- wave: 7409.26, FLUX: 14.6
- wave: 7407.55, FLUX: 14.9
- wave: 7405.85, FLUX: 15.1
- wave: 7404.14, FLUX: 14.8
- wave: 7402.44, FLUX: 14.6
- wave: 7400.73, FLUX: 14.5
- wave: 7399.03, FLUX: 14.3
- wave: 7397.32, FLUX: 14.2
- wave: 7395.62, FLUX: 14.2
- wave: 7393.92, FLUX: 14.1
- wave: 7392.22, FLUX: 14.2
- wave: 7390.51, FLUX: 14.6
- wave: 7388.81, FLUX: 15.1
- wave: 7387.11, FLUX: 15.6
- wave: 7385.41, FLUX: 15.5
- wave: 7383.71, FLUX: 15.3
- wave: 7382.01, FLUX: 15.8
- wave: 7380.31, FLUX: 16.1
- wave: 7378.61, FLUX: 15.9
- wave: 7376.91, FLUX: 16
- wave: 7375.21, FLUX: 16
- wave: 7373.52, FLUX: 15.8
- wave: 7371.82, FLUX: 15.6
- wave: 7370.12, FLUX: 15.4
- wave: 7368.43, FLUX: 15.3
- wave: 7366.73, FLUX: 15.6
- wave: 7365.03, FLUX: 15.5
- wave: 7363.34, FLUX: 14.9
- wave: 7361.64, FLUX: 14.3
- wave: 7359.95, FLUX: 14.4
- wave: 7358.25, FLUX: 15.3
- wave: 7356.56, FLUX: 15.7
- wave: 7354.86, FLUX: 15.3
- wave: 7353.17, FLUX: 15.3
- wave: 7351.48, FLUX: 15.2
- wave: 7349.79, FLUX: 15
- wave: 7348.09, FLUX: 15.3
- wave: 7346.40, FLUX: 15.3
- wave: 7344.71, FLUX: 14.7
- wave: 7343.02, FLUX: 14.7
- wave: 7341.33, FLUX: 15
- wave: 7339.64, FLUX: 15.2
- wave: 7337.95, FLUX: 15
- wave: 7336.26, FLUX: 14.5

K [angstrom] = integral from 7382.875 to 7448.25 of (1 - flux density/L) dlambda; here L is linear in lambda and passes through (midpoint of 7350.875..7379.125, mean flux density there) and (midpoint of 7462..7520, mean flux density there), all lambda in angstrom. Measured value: 2.2 angstrom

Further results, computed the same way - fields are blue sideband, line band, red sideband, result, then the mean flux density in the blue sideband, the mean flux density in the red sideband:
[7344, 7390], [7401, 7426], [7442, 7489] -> 0.90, 15.4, 15.3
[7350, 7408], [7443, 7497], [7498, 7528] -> 0.25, 15.1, 15.6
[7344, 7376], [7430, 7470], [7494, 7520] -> 0.57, 15.3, 15.8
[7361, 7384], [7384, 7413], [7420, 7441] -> 1.54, 15.6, 15.4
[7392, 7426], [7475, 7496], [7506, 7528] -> -0.45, 14.6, 15.7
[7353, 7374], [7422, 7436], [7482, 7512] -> 0.37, 15.2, 15.8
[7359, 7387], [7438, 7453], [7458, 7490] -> -0.16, 15.5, 15.2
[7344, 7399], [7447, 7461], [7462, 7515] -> -0.07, 15.2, 15.6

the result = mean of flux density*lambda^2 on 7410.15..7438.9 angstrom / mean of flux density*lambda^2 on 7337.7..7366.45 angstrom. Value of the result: 1.0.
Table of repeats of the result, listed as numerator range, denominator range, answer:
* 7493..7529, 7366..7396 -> 1.06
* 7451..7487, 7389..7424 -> 1.07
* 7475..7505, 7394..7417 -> 1.10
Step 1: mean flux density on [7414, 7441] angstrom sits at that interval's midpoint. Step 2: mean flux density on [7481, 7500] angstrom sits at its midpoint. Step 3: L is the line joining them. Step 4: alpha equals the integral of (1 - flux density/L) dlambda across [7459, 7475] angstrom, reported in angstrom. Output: 0.6 angstrom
